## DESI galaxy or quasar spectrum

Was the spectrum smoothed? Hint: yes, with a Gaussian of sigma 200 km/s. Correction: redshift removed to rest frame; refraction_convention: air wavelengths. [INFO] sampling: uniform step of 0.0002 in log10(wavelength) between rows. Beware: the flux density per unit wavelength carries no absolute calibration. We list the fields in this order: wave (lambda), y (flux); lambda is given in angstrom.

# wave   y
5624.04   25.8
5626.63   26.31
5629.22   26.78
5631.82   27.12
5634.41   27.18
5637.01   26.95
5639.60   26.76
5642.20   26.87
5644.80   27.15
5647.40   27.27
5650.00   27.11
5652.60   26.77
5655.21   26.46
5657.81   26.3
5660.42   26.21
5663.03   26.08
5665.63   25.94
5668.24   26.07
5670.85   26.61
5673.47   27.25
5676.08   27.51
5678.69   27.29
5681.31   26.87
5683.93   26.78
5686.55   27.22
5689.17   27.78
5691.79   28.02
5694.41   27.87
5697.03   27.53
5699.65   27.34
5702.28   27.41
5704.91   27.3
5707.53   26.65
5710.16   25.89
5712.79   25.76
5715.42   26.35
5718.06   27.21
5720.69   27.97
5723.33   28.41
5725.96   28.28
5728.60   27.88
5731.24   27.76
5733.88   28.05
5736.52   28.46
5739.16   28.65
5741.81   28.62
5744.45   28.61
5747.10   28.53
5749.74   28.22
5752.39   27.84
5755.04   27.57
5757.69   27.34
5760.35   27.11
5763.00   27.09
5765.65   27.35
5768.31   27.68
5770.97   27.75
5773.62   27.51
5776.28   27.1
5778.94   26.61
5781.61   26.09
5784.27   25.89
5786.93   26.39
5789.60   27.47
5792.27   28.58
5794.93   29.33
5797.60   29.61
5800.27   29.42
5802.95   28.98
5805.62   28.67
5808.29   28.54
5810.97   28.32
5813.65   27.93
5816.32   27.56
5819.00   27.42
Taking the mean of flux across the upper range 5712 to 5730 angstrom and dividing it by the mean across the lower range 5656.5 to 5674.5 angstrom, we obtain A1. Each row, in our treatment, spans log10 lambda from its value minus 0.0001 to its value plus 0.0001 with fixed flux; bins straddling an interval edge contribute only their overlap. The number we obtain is 1.04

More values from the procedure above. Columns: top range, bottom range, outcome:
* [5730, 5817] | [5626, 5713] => 1.04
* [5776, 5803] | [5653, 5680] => 1.04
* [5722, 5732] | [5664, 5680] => 1.05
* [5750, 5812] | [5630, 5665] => 1.04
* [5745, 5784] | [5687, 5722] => 1.01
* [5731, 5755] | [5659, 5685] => 1.06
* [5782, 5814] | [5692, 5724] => 1.04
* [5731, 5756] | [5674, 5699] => 1.03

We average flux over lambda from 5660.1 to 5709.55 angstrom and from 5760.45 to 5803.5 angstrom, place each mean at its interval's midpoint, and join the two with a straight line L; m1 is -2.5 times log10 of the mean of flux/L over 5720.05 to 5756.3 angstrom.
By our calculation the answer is -0.03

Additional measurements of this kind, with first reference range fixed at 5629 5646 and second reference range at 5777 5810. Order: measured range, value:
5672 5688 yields 0.00 mag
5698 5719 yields 0.03 mag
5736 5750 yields -0.04 mag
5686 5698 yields -0.02 mag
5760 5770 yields 0.02 mag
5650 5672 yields 0.03 mag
